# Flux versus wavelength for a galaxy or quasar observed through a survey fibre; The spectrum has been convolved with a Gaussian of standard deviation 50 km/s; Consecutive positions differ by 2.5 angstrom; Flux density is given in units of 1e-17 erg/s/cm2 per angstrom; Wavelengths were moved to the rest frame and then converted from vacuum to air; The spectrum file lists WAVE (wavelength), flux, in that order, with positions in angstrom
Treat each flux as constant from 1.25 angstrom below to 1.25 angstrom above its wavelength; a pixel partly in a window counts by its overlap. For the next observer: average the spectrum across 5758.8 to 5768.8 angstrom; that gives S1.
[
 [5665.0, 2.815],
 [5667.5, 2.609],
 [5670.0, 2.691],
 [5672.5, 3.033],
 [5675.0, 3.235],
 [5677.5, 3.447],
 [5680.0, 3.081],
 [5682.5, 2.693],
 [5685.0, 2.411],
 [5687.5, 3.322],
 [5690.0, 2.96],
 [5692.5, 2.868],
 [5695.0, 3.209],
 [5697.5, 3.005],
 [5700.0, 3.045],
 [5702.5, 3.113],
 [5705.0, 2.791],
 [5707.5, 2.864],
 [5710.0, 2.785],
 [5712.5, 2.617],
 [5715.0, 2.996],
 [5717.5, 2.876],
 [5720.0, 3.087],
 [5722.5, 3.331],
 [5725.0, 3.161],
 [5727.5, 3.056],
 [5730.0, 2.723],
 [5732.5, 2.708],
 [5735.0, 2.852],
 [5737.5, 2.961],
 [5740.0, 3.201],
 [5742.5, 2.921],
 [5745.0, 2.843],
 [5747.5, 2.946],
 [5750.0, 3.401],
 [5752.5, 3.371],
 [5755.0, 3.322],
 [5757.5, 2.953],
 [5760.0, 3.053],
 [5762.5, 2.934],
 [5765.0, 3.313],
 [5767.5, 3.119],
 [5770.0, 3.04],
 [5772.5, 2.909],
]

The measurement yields 3.1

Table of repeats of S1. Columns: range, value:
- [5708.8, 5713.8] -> 2.7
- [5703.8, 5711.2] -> 2.81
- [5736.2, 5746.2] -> 2.98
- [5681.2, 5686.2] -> 2.56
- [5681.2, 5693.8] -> 2.85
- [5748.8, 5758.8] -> 3.26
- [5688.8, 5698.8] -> 3.01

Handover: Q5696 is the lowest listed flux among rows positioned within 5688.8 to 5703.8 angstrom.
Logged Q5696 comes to 2.868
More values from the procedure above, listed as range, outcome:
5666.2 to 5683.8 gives 2.609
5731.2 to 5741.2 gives 2.708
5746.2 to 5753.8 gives 2.946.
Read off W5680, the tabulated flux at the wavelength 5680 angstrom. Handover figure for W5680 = 3.081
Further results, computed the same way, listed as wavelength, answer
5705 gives 2.791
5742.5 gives 2.921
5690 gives 2.96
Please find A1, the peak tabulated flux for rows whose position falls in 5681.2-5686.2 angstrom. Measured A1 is 2.693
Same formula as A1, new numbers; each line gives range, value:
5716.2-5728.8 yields 3.331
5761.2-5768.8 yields 3.313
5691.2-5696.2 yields 3.209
